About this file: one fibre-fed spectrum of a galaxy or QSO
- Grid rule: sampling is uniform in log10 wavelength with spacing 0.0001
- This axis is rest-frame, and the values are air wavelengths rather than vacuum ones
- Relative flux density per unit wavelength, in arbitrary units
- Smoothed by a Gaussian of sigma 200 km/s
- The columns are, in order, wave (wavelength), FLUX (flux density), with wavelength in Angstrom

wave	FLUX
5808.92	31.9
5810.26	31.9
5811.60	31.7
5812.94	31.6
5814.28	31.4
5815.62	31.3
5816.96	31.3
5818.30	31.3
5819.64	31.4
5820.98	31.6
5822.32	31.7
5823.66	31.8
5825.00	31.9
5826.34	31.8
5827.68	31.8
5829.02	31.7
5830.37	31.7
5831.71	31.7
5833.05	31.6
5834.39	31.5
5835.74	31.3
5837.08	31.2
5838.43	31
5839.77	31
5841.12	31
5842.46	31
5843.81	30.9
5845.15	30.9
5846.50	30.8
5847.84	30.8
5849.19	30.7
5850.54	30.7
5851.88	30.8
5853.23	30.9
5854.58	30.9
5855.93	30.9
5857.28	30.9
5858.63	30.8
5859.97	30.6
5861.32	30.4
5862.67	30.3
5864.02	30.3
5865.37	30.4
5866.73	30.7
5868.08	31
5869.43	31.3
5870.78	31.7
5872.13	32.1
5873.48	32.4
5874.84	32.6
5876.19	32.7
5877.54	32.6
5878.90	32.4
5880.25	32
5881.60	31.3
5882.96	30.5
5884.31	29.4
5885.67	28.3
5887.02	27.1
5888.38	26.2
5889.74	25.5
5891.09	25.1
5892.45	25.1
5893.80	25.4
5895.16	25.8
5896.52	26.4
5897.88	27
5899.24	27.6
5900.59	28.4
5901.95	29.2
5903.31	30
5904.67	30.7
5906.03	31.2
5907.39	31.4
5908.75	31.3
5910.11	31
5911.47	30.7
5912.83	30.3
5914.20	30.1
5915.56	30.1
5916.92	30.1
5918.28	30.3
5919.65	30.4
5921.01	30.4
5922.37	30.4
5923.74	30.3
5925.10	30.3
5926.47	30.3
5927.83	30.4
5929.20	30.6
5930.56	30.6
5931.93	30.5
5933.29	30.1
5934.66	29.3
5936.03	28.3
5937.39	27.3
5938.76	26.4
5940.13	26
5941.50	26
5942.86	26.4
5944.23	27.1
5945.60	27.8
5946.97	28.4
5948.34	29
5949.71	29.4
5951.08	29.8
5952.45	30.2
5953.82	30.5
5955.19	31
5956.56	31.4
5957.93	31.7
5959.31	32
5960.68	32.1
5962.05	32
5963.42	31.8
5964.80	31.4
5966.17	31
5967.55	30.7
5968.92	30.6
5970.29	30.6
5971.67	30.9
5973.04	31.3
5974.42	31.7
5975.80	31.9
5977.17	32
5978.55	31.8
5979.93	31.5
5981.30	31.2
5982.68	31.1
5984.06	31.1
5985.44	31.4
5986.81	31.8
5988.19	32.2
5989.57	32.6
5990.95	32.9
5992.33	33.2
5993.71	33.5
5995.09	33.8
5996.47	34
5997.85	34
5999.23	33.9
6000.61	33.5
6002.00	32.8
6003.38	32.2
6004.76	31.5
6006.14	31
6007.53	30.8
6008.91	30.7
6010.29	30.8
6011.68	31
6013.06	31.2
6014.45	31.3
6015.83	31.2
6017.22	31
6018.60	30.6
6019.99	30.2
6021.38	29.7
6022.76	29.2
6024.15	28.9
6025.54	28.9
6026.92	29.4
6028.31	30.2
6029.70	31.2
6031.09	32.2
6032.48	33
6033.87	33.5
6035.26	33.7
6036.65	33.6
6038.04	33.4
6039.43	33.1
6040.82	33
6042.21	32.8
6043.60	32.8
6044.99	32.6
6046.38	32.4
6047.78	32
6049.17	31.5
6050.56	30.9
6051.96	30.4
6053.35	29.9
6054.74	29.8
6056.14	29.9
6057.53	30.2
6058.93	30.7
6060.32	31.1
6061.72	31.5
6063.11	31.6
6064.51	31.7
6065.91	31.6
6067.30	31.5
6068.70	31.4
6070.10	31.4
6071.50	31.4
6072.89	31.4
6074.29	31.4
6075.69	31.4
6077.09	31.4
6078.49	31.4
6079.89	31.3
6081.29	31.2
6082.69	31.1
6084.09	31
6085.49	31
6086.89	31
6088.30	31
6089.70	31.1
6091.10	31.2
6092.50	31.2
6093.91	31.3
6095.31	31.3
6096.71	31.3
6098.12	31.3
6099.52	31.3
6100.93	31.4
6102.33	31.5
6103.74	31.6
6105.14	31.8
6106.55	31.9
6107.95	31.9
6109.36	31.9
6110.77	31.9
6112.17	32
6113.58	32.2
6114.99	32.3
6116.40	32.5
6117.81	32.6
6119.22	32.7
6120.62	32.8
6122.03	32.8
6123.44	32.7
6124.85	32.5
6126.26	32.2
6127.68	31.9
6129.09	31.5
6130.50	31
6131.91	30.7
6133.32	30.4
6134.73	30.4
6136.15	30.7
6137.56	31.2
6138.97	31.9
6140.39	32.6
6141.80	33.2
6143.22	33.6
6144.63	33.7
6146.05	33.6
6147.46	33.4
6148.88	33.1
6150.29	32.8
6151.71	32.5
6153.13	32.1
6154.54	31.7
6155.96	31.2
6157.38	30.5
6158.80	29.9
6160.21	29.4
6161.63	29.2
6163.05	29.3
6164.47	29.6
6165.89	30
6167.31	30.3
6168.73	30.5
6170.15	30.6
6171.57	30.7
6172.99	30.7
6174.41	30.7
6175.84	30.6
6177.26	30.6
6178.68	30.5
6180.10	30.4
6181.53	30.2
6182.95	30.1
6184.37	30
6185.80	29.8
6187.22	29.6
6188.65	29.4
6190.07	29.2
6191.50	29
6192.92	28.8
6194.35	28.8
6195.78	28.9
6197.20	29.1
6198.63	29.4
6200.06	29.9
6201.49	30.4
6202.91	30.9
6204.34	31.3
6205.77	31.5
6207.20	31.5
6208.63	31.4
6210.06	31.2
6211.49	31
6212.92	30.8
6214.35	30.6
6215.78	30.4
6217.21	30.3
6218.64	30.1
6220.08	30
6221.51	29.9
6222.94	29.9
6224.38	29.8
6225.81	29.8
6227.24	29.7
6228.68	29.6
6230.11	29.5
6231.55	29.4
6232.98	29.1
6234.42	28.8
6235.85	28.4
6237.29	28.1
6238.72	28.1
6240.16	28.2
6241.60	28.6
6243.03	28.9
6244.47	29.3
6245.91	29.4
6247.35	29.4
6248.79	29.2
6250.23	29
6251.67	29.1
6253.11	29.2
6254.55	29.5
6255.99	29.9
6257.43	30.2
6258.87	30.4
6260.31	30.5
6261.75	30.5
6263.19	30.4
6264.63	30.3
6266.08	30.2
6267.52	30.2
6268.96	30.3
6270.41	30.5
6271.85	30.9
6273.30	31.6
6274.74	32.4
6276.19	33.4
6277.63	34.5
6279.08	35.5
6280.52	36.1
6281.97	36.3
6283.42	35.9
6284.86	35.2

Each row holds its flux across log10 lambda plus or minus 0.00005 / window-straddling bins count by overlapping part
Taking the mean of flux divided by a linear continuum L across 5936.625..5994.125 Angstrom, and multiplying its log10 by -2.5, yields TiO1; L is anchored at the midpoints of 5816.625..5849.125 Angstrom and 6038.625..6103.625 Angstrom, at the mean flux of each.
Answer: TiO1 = 0.029 mag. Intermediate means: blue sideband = 31.4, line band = 30.5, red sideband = 31.4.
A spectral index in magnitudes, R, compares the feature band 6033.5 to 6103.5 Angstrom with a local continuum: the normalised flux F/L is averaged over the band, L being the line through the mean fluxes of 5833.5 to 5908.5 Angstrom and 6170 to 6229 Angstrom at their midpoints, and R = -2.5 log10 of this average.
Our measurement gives -0.05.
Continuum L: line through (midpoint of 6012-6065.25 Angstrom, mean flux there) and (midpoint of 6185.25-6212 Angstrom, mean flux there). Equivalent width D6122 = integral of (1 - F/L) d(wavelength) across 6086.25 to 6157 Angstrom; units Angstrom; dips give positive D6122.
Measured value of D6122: -2.91 Angstrom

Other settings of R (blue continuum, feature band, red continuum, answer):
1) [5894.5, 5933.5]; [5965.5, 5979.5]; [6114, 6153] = -0.03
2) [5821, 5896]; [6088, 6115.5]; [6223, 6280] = -0.05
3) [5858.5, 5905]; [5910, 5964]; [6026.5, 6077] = 0.02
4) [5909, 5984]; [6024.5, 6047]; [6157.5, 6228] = -0.07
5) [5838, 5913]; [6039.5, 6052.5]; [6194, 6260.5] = -0.08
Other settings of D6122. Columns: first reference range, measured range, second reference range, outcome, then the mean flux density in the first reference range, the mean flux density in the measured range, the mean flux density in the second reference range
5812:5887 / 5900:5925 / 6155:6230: 0.5 Angstrom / 31.2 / 30.4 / 30.1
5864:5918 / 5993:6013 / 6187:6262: -1.8 Angstrom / 29.7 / 32.4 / 29.7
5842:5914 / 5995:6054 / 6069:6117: -1.3 Angstrom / 30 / 31.7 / 31.5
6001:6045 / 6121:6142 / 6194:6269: -0.7 Angstrom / 31.5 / 31.7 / 29.8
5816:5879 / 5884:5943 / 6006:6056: 4.6 Angstrom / 31.3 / 28.8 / 31.3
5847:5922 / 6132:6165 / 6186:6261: -2.0 Angstrom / 30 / 31.6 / 29.7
